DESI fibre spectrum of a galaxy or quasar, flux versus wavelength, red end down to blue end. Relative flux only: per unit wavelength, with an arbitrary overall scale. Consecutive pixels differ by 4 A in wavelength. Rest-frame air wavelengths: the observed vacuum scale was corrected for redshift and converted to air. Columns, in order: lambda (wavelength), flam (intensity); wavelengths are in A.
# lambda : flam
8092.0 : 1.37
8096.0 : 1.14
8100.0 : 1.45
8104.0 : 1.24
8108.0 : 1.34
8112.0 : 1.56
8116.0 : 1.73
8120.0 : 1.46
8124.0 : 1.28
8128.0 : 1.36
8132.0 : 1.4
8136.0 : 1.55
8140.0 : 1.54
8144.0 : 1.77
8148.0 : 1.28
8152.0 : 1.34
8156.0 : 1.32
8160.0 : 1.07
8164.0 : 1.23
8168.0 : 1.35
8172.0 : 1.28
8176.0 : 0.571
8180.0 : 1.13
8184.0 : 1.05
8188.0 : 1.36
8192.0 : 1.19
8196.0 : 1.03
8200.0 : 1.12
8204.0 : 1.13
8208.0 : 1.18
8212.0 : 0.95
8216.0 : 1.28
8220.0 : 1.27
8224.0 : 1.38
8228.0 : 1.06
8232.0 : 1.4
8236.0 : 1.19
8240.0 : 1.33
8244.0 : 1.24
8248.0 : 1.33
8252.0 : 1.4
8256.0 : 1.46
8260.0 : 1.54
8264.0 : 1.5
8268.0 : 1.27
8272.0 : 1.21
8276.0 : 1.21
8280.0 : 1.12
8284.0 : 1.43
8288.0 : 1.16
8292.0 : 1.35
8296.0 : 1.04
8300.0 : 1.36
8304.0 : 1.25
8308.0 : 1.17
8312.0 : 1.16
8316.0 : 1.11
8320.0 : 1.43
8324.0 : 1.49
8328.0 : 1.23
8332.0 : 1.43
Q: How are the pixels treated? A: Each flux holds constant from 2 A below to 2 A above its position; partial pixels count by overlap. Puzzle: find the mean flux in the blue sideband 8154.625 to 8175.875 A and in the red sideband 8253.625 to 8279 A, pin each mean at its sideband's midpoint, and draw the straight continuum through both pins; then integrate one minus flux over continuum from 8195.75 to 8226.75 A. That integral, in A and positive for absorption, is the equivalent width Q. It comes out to 2.27 A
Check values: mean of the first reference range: 1.19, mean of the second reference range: 1.36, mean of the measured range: 1.17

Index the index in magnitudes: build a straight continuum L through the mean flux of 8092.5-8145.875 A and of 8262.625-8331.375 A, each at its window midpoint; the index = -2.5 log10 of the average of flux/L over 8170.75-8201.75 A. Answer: 0.26 mag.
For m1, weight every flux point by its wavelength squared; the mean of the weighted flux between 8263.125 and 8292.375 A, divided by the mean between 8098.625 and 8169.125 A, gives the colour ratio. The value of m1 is 0.9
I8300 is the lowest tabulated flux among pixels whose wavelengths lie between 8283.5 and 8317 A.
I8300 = 1.04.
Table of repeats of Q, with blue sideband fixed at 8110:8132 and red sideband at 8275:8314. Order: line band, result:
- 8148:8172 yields 2.55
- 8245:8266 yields -2.56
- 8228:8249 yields 0.49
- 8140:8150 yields -0.63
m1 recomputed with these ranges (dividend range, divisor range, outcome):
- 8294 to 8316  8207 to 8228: 1.01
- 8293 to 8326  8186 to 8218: 1.11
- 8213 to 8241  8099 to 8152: 0.89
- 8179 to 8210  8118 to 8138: 0.83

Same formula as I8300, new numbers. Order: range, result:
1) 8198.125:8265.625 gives 0.95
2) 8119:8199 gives 0.571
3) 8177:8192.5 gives 1.05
